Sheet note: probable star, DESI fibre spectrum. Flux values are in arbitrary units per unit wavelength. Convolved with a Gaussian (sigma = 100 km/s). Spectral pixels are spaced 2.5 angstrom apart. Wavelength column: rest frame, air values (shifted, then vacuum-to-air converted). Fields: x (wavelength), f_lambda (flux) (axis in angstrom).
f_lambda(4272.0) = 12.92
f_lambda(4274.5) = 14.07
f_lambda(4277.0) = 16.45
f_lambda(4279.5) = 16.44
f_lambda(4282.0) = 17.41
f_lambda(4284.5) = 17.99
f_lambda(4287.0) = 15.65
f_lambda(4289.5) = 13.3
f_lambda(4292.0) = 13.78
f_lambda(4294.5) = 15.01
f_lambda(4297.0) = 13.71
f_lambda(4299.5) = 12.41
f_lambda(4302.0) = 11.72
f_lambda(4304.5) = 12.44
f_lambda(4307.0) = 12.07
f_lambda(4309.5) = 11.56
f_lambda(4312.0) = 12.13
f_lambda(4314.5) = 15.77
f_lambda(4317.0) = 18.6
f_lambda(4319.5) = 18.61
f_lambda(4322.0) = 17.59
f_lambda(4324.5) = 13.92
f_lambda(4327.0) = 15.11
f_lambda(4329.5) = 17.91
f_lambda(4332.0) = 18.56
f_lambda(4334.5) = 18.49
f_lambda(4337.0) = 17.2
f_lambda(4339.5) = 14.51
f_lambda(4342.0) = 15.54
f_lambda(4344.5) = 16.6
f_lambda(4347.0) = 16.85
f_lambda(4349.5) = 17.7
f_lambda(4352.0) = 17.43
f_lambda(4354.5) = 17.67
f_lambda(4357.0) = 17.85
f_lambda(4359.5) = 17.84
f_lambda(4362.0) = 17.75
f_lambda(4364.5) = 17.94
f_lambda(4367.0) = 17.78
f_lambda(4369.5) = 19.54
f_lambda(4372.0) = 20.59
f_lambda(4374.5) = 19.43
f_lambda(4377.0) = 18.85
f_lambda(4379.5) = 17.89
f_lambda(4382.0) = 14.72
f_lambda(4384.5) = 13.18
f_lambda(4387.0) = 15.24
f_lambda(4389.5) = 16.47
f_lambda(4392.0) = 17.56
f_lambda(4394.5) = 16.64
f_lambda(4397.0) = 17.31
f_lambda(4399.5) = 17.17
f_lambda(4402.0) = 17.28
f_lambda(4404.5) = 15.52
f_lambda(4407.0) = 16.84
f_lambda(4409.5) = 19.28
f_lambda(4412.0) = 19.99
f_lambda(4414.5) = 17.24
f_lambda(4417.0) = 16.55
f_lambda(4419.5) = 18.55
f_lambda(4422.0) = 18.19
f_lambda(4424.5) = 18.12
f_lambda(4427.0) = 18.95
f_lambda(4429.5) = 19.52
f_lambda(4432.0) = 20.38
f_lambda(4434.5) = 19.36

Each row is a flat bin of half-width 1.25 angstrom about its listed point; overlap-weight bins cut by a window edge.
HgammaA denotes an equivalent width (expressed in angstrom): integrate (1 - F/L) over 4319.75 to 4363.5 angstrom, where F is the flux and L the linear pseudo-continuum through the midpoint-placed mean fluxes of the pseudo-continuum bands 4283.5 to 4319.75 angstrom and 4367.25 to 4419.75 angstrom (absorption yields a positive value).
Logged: -4.0 angstrom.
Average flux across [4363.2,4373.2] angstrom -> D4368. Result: 18.9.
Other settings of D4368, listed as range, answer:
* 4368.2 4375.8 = 19.8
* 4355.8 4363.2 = 17.8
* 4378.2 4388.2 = 15.3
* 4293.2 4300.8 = 13.7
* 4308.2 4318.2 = 14.5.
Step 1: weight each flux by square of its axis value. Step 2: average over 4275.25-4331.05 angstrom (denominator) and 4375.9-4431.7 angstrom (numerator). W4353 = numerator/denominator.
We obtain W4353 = 1.2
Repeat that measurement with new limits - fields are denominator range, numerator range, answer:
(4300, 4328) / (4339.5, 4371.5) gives 1.23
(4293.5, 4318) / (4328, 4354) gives 1.29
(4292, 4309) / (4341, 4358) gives 1.36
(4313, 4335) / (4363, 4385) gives 1.07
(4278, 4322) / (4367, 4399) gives 1.22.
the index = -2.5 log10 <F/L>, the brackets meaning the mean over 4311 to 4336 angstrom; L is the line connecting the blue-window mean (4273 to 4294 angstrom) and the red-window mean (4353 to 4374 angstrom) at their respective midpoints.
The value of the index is 0.018 mag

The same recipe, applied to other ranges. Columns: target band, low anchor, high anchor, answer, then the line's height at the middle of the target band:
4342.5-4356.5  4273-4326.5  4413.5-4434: -0.06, 16.3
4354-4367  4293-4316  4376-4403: -0.16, 15.4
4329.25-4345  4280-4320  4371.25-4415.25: -0.09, 15.6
